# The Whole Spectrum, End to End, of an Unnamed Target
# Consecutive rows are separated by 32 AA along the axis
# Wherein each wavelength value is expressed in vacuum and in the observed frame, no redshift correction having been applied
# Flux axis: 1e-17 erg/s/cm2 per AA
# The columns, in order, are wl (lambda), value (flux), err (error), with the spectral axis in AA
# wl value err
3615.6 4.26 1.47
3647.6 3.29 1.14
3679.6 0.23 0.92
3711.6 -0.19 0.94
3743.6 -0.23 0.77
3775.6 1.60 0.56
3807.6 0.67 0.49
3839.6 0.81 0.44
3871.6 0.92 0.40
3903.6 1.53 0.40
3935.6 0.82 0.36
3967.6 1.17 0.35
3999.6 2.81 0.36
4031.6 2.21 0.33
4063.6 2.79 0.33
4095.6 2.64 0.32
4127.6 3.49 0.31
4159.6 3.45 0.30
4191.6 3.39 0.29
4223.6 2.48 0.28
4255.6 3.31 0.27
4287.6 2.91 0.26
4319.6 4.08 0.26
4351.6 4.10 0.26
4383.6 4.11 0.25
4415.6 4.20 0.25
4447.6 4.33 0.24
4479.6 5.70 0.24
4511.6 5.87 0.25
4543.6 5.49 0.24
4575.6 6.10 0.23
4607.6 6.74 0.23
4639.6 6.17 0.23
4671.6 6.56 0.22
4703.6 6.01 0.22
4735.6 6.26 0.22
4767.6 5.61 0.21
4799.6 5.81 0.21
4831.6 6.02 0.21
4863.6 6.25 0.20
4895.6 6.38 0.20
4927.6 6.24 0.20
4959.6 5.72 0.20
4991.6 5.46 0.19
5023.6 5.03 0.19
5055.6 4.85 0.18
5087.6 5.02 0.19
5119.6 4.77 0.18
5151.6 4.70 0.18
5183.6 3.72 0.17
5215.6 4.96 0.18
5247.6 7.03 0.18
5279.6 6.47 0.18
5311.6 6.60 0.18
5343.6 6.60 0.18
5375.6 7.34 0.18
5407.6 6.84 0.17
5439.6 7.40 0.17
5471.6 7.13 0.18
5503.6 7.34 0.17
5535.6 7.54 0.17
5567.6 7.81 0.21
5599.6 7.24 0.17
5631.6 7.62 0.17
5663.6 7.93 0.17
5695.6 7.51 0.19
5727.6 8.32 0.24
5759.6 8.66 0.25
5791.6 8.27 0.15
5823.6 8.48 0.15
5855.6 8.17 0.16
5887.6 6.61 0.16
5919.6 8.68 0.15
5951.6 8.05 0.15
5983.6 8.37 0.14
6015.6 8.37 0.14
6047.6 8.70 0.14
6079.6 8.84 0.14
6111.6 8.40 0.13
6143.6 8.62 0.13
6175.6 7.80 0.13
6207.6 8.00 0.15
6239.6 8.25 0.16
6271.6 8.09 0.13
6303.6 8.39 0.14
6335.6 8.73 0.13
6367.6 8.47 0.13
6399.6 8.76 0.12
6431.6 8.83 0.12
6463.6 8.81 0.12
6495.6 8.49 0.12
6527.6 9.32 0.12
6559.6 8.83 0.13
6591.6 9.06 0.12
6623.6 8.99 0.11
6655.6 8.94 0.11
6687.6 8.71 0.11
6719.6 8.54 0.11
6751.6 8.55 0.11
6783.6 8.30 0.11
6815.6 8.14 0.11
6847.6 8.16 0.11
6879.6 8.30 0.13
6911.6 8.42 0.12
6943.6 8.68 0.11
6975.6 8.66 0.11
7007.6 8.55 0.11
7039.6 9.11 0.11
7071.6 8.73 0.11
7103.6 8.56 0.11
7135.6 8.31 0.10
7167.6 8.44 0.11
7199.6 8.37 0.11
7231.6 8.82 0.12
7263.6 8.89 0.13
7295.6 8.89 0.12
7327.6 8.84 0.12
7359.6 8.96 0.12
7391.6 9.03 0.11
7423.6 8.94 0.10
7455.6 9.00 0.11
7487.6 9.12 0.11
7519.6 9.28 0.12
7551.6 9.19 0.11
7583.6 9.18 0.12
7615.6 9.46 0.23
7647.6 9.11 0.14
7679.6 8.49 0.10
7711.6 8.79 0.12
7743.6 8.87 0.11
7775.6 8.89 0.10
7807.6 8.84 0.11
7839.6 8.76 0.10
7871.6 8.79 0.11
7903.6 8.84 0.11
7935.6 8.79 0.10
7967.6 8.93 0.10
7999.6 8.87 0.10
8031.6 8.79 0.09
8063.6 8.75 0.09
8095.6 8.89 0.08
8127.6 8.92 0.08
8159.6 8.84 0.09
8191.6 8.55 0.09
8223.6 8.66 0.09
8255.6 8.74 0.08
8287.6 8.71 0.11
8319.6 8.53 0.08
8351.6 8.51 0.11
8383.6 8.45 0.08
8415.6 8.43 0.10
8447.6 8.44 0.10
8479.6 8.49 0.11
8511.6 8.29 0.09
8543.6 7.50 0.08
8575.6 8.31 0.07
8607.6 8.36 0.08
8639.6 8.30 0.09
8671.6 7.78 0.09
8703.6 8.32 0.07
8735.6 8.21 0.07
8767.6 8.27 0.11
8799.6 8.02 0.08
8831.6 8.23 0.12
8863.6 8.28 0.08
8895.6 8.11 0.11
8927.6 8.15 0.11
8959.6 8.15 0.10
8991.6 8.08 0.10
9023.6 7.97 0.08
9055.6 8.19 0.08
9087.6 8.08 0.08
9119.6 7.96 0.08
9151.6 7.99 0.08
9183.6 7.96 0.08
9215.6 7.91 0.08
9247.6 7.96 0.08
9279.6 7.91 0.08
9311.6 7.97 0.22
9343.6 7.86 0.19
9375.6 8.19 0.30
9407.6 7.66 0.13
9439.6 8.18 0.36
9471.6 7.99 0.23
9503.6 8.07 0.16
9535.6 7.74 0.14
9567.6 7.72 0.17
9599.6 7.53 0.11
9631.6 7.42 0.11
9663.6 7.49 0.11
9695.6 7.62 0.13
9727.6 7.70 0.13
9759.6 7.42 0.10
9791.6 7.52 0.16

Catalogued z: 0.000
